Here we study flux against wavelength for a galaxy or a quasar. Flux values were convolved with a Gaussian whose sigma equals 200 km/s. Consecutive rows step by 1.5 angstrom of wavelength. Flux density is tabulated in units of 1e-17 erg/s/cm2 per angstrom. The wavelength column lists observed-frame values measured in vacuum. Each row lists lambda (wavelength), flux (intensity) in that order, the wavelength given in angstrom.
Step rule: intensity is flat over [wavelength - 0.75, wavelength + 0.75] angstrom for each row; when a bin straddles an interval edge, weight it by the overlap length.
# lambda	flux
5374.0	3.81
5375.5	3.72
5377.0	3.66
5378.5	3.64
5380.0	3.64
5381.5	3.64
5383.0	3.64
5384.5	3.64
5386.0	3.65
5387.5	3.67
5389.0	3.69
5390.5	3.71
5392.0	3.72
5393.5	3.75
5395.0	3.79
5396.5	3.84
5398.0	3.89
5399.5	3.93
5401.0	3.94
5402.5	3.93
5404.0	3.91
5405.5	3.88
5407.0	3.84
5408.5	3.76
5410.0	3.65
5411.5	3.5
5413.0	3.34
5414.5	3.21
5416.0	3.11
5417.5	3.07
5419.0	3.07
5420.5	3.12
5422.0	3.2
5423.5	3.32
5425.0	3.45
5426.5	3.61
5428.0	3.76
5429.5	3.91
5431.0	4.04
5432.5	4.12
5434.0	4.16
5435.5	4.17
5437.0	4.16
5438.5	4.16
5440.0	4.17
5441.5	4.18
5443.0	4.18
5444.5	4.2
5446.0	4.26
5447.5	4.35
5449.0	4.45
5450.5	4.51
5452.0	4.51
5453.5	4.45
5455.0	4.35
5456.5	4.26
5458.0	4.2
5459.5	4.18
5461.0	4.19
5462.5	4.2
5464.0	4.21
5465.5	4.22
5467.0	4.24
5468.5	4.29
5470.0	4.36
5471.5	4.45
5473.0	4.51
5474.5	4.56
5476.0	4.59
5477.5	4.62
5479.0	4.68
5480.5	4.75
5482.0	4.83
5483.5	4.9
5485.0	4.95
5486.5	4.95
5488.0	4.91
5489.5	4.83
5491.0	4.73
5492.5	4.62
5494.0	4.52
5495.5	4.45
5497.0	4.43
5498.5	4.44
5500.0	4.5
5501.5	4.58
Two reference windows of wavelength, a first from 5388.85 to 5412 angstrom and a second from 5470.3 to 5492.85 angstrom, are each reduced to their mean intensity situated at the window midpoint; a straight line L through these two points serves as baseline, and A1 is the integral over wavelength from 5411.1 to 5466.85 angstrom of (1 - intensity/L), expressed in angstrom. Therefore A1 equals 4.0 angstrom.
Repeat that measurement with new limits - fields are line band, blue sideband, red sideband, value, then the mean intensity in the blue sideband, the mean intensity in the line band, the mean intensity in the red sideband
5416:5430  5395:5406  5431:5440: 2.39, 3.9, 3.37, 4.15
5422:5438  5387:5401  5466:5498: 1.12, 3.79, 3.84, 4.62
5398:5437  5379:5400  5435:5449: 3.24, 3.73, 3.65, 4.22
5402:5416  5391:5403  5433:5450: 1.10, 3.84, 3.63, 4.22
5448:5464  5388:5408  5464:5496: 0.20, 3.83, 4.32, 4.61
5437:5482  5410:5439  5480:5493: -0.73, 3.6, 4.36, 4.84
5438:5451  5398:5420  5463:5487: -0.50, 3.59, 4.27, 4.56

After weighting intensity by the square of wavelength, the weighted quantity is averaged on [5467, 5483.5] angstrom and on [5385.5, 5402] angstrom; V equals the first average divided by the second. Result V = 1.2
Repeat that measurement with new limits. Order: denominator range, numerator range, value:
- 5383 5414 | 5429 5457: 1.15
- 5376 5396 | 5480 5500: 1.33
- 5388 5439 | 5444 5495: 1.24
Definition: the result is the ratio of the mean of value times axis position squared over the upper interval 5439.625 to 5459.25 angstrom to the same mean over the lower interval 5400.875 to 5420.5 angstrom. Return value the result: 1.2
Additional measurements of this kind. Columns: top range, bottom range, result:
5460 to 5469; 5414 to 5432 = 1.25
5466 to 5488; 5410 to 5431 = 1.39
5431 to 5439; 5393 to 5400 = 1.09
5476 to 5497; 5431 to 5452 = 1.13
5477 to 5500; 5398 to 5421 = 1.36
